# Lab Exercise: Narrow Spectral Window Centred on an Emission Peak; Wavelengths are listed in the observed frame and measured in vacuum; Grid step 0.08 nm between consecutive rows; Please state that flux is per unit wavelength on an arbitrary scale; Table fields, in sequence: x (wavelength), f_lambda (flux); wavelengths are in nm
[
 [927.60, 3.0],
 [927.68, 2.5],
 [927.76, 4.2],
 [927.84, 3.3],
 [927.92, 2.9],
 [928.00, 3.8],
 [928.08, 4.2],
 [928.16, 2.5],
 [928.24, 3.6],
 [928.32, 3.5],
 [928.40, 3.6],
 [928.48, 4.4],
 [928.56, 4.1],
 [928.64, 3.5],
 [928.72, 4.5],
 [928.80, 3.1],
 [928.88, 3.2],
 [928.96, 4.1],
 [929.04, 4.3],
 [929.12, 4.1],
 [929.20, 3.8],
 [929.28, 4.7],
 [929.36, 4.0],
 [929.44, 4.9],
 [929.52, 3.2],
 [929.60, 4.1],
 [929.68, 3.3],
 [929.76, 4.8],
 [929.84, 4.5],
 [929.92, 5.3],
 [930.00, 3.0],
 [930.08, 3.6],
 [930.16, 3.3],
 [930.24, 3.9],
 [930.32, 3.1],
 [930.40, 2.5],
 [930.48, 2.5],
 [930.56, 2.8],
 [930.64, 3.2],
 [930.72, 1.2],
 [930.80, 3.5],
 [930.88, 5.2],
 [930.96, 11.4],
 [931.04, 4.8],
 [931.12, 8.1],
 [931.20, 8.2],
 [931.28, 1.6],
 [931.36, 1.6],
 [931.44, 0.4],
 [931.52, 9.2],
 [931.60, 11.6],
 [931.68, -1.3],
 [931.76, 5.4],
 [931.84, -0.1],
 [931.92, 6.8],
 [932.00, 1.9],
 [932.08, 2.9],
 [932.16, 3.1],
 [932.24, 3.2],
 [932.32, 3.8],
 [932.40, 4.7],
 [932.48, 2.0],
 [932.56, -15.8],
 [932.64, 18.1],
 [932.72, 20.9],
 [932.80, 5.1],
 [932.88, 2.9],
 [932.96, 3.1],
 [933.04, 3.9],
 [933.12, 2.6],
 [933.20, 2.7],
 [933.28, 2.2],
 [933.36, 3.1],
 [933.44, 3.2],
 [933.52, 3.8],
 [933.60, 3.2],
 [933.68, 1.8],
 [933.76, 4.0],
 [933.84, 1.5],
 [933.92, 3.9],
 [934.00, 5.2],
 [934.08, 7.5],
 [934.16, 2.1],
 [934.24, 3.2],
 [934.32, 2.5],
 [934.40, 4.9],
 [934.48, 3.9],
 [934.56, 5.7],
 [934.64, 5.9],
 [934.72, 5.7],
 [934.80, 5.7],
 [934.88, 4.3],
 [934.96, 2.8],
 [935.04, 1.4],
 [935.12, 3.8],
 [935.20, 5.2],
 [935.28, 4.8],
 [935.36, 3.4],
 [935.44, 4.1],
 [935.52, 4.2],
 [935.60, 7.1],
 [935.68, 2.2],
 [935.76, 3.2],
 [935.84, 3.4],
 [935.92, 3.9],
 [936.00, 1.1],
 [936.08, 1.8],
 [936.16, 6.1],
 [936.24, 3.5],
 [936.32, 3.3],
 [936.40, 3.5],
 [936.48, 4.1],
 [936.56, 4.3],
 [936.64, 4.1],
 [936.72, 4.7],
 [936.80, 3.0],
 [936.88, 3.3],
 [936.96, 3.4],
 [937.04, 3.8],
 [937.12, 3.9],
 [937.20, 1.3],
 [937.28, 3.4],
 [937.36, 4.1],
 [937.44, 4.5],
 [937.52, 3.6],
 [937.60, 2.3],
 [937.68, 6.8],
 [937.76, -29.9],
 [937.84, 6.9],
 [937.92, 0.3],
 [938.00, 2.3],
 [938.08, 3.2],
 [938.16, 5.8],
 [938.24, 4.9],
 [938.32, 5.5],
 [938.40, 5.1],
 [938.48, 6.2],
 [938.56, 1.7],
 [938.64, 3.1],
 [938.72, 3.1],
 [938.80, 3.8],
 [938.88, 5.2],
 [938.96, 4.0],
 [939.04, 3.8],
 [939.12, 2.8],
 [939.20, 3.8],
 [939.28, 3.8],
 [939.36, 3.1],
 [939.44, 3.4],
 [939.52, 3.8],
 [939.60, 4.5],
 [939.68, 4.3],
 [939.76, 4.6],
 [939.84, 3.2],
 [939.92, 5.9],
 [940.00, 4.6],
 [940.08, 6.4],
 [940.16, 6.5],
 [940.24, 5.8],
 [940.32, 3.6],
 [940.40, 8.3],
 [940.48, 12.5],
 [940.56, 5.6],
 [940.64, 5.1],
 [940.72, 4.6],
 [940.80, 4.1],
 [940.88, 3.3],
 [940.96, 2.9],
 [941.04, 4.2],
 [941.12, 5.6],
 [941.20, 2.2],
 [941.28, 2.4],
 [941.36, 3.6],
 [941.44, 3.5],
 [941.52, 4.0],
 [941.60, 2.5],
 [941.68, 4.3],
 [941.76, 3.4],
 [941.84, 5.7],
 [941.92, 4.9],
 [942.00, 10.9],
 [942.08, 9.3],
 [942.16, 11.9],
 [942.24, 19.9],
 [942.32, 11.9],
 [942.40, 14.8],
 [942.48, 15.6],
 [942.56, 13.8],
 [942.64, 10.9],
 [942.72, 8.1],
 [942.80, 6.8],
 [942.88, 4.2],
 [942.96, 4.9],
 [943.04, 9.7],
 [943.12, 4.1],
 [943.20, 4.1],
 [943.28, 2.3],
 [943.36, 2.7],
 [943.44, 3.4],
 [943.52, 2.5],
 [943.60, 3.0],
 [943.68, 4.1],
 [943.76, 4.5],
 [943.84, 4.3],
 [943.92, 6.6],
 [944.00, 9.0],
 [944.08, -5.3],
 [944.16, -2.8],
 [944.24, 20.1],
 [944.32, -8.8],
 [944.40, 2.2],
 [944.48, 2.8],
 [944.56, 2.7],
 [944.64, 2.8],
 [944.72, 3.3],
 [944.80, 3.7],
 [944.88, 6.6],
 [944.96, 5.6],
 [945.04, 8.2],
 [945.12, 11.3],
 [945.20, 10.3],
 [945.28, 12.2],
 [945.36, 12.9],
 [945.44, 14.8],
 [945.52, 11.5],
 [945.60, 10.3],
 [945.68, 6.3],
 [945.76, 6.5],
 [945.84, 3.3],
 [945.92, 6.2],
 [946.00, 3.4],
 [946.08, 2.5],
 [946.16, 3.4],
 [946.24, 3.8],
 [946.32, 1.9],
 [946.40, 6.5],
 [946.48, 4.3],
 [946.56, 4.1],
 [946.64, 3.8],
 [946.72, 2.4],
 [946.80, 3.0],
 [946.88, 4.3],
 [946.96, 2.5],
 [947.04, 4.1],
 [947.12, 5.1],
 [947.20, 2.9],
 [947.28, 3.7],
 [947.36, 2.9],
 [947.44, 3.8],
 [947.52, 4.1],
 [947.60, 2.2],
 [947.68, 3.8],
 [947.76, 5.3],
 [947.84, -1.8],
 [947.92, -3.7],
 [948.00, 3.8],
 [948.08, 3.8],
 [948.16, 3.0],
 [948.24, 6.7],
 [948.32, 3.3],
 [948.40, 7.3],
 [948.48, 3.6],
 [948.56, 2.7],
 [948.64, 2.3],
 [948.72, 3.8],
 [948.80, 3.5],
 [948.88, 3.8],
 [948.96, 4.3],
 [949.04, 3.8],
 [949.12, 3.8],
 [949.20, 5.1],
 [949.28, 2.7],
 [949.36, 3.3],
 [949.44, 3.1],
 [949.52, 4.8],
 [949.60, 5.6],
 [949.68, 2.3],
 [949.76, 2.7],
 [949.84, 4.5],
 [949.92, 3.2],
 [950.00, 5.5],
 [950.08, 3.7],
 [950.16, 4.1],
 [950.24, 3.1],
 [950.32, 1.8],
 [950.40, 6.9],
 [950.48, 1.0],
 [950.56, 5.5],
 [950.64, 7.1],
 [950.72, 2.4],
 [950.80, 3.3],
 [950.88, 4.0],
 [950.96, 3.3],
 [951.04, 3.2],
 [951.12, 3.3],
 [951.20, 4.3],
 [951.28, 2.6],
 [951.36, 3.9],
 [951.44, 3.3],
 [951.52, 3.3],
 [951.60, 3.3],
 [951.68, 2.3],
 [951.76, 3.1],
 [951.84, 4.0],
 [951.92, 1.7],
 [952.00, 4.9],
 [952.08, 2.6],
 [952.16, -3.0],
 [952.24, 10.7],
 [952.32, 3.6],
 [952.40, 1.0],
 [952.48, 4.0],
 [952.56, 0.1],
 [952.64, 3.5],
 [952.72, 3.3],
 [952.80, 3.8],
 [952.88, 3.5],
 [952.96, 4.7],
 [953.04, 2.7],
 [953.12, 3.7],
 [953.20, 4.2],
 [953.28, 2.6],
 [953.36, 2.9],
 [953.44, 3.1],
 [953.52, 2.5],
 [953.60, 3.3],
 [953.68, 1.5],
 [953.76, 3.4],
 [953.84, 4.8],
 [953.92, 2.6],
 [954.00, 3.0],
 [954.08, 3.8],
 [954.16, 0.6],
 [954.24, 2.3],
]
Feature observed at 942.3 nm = H-alpha 6563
